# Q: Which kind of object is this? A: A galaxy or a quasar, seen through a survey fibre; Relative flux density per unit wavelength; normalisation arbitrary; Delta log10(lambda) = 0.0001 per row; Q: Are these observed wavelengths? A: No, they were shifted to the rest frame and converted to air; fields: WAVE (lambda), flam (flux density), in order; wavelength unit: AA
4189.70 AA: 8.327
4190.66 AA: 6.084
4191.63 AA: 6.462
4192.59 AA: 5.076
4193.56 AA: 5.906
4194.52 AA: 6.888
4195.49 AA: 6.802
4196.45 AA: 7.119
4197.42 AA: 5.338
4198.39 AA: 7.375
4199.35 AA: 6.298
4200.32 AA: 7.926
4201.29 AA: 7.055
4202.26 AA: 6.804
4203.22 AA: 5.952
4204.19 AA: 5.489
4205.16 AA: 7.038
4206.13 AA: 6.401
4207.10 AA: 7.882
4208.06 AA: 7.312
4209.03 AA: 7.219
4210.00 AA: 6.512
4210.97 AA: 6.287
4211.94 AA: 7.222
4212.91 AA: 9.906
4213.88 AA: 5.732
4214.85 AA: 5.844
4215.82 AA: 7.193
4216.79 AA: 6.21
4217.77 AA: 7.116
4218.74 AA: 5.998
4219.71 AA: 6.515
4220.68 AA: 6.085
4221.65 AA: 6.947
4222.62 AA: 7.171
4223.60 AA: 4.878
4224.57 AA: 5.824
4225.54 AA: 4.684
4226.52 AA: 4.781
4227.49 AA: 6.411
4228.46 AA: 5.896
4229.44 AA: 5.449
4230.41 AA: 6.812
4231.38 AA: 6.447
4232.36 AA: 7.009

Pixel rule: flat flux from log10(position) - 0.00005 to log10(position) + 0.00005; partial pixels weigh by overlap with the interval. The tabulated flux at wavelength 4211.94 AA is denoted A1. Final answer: 7.222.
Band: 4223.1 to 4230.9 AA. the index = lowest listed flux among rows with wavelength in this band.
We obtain 4.684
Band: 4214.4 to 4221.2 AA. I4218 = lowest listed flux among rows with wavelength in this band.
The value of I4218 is 5.844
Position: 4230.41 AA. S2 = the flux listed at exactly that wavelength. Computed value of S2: 6.812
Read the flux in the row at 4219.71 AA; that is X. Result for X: 6.515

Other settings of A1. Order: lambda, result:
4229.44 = 5.449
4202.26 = 6.804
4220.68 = 6.085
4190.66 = 6.084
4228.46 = 5.896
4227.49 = 6.411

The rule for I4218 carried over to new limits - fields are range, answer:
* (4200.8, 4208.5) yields 5.489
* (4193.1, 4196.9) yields 5.906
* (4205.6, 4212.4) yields 6.287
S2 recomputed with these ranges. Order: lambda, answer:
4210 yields 6.512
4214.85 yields 5.844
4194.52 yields 6.888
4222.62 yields 7.171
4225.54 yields 4.684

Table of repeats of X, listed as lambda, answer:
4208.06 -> 7.312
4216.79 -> 6.21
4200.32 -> 7.926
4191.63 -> 6.462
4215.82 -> 7.193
